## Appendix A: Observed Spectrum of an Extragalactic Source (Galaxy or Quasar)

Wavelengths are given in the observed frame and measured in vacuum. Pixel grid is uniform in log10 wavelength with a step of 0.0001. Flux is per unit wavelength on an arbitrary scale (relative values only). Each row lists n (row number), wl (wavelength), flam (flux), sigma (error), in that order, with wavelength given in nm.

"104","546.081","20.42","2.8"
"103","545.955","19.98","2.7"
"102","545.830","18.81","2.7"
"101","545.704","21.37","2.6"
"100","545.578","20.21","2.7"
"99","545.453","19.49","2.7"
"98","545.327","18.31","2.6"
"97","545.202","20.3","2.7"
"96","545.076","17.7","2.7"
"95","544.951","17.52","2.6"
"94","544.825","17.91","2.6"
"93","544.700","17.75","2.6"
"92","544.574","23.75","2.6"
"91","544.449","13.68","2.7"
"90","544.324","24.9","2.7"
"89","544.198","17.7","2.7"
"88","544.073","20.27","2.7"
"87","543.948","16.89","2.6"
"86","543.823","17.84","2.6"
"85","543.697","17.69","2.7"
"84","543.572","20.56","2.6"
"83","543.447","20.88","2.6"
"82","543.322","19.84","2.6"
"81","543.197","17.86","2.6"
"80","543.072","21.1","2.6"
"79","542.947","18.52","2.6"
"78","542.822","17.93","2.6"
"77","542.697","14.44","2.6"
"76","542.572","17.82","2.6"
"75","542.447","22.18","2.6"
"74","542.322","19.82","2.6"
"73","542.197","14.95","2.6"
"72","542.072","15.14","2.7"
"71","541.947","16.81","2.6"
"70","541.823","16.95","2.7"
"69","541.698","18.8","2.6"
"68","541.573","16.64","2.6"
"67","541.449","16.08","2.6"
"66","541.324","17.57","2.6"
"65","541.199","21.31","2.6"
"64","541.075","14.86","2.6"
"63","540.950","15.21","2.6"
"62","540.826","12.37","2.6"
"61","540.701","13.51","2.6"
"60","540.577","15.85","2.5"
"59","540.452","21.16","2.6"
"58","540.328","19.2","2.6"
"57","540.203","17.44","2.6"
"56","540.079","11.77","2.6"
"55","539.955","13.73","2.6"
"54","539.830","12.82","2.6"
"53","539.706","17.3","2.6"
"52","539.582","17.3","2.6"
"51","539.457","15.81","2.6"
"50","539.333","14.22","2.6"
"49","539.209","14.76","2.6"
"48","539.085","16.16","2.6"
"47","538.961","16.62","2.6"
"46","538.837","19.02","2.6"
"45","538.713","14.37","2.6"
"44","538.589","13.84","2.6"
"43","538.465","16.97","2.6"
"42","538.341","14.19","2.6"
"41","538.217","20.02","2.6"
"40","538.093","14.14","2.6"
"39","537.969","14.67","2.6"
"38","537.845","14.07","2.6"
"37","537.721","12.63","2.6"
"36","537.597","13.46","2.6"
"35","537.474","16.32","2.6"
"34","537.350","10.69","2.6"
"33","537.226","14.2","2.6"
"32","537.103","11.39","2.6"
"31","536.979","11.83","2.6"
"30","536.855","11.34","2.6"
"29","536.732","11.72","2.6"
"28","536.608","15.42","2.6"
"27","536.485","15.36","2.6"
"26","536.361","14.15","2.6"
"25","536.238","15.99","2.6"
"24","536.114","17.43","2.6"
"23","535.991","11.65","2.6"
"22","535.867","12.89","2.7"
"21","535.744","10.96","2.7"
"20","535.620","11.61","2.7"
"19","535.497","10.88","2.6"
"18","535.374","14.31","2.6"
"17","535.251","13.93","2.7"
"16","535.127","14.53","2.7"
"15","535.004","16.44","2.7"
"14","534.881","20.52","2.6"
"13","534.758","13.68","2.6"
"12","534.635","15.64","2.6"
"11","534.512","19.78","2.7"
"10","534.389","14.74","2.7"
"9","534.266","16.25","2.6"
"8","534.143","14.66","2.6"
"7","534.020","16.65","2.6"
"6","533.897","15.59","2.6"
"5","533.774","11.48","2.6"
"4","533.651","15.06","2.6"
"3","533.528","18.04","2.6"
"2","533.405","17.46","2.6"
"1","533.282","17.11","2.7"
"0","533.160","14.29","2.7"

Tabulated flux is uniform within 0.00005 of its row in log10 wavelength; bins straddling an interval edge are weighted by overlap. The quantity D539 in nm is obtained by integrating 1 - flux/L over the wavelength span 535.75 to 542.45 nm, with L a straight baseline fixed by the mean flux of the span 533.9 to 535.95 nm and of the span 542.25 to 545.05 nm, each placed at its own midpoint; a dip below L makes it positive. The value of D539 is 0.58 nm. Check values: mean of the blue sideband 14.8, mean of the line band 15.4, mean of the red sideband 18.9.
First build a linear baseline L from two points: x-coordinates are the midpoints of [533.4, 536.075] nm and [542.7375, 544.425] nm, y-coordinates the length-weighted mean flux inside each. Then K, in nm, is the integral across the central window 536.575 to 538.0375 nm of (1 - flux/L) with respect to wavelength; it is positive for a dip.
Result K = 0.27 nm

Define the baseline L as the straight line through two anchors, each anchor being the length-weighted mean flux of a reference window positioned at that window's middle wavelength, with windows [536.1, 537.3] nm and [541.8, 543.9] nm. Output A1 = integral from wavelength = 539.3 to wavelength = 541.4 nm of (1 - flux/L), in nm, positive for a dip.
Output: 0.055 nm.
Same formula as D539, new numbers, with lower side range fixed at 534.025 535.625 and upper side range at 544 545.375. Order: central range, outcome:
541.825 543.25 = 0.03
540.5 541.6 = 0.11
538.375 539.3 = 0.05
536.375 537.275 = 0.17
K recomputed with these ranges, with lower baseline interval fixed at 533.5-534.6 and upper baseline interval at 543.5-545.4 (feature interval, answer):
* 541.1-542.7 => 0.041 nm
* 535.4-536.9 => 0.279 nm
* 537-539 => 0.263 nm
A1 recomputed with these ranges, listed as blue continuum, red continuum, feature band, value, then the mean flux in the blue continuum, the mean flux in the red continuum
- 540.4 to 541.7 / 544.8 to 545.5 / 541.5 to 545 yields -0.162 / 16.5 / 18.5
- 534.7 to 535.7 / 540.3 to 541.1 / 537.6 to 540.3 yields 0.022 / 14.4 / 15.9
